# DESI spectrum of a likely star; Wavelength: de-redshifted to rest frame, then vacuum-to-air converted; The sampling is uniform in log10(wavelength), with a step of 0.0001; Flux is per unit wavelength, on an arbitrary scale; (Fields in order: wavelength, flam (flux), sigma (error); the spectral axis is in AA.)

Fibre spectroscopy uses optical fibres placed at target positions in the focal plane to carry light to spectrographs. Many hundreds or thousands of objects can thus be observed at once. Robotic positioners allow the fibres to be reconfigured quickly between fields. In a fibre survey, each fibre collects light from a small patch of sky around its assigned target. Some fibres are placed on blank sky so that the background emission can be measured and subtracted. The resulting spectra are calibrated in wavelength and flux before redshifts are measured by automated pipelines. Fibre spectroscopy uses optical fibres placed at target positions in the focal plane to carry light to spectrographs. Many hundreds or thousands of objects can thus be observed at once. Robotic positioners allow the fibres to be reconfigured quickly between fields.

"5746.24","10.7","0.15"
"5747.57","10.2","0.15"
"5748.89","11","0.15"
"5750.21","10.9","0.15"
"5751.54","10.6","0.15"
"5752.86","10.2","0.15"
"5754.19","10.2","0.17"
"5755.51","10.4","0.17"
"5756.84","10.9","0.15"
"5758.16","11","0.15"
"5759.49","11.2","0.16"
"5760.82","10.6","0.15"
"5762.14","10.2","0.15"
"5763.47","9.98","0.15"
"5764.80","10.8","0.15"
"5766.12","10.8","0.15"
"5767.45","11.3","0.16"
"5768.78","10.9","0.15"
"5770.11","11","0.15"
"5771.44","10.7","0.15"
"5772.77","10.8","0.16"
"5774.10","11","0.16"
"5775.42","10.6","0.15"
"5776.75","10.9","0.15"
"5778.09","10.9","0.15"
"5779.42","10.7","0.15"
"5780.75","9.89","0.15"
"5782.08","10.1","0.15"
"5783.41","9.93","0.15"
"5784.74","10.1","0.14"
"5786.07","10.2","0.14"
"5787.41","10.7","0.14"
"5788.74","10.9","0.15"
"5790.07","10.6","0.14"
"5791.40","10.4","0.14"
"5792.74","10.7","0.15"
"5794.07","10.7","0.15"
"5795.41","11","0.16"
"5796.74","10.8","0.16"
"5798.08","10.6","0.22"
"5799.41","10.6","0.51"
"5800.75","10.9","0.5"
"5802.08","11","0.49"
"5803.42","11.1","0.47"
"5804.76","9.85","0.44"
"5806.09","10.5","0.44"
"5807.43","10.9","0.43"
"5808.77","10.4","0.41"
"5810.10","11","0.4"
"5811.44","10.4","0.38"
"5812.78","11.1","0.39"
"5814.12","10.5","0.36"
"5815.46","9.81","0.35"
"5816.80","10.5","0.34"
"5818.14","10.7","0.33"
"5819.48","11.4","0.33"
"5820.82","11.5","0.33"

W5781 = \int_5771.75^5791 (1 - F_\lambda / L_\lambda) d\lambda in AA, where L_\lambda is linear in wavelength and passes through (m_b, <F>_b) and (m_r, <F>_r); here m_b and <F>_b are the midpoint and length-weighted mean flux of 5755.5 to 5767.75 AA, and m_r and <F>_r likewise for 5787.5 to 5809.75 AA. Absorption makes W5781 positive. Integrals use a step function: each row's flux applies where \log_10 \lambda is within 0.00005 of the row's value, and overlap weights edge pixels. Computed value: 0.3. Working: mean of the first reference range 10.7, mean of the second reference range 10.7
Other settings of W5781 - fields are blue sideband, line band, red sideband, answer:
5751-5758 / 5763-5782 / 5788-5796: -0.21 AA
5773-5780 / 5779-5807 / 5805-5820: 0.50 AA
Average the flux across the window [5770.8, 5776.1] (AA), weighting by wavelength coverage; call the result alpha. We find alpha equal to 10.8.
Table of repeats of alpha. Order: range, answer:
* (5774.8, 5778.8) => 10.8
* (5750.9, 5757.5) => 10.5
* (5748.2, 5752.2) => 10.8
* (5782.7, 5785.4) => 10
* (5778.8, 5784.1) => 10.2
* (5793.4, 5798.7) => 10.8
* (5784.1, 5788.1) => 10.3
